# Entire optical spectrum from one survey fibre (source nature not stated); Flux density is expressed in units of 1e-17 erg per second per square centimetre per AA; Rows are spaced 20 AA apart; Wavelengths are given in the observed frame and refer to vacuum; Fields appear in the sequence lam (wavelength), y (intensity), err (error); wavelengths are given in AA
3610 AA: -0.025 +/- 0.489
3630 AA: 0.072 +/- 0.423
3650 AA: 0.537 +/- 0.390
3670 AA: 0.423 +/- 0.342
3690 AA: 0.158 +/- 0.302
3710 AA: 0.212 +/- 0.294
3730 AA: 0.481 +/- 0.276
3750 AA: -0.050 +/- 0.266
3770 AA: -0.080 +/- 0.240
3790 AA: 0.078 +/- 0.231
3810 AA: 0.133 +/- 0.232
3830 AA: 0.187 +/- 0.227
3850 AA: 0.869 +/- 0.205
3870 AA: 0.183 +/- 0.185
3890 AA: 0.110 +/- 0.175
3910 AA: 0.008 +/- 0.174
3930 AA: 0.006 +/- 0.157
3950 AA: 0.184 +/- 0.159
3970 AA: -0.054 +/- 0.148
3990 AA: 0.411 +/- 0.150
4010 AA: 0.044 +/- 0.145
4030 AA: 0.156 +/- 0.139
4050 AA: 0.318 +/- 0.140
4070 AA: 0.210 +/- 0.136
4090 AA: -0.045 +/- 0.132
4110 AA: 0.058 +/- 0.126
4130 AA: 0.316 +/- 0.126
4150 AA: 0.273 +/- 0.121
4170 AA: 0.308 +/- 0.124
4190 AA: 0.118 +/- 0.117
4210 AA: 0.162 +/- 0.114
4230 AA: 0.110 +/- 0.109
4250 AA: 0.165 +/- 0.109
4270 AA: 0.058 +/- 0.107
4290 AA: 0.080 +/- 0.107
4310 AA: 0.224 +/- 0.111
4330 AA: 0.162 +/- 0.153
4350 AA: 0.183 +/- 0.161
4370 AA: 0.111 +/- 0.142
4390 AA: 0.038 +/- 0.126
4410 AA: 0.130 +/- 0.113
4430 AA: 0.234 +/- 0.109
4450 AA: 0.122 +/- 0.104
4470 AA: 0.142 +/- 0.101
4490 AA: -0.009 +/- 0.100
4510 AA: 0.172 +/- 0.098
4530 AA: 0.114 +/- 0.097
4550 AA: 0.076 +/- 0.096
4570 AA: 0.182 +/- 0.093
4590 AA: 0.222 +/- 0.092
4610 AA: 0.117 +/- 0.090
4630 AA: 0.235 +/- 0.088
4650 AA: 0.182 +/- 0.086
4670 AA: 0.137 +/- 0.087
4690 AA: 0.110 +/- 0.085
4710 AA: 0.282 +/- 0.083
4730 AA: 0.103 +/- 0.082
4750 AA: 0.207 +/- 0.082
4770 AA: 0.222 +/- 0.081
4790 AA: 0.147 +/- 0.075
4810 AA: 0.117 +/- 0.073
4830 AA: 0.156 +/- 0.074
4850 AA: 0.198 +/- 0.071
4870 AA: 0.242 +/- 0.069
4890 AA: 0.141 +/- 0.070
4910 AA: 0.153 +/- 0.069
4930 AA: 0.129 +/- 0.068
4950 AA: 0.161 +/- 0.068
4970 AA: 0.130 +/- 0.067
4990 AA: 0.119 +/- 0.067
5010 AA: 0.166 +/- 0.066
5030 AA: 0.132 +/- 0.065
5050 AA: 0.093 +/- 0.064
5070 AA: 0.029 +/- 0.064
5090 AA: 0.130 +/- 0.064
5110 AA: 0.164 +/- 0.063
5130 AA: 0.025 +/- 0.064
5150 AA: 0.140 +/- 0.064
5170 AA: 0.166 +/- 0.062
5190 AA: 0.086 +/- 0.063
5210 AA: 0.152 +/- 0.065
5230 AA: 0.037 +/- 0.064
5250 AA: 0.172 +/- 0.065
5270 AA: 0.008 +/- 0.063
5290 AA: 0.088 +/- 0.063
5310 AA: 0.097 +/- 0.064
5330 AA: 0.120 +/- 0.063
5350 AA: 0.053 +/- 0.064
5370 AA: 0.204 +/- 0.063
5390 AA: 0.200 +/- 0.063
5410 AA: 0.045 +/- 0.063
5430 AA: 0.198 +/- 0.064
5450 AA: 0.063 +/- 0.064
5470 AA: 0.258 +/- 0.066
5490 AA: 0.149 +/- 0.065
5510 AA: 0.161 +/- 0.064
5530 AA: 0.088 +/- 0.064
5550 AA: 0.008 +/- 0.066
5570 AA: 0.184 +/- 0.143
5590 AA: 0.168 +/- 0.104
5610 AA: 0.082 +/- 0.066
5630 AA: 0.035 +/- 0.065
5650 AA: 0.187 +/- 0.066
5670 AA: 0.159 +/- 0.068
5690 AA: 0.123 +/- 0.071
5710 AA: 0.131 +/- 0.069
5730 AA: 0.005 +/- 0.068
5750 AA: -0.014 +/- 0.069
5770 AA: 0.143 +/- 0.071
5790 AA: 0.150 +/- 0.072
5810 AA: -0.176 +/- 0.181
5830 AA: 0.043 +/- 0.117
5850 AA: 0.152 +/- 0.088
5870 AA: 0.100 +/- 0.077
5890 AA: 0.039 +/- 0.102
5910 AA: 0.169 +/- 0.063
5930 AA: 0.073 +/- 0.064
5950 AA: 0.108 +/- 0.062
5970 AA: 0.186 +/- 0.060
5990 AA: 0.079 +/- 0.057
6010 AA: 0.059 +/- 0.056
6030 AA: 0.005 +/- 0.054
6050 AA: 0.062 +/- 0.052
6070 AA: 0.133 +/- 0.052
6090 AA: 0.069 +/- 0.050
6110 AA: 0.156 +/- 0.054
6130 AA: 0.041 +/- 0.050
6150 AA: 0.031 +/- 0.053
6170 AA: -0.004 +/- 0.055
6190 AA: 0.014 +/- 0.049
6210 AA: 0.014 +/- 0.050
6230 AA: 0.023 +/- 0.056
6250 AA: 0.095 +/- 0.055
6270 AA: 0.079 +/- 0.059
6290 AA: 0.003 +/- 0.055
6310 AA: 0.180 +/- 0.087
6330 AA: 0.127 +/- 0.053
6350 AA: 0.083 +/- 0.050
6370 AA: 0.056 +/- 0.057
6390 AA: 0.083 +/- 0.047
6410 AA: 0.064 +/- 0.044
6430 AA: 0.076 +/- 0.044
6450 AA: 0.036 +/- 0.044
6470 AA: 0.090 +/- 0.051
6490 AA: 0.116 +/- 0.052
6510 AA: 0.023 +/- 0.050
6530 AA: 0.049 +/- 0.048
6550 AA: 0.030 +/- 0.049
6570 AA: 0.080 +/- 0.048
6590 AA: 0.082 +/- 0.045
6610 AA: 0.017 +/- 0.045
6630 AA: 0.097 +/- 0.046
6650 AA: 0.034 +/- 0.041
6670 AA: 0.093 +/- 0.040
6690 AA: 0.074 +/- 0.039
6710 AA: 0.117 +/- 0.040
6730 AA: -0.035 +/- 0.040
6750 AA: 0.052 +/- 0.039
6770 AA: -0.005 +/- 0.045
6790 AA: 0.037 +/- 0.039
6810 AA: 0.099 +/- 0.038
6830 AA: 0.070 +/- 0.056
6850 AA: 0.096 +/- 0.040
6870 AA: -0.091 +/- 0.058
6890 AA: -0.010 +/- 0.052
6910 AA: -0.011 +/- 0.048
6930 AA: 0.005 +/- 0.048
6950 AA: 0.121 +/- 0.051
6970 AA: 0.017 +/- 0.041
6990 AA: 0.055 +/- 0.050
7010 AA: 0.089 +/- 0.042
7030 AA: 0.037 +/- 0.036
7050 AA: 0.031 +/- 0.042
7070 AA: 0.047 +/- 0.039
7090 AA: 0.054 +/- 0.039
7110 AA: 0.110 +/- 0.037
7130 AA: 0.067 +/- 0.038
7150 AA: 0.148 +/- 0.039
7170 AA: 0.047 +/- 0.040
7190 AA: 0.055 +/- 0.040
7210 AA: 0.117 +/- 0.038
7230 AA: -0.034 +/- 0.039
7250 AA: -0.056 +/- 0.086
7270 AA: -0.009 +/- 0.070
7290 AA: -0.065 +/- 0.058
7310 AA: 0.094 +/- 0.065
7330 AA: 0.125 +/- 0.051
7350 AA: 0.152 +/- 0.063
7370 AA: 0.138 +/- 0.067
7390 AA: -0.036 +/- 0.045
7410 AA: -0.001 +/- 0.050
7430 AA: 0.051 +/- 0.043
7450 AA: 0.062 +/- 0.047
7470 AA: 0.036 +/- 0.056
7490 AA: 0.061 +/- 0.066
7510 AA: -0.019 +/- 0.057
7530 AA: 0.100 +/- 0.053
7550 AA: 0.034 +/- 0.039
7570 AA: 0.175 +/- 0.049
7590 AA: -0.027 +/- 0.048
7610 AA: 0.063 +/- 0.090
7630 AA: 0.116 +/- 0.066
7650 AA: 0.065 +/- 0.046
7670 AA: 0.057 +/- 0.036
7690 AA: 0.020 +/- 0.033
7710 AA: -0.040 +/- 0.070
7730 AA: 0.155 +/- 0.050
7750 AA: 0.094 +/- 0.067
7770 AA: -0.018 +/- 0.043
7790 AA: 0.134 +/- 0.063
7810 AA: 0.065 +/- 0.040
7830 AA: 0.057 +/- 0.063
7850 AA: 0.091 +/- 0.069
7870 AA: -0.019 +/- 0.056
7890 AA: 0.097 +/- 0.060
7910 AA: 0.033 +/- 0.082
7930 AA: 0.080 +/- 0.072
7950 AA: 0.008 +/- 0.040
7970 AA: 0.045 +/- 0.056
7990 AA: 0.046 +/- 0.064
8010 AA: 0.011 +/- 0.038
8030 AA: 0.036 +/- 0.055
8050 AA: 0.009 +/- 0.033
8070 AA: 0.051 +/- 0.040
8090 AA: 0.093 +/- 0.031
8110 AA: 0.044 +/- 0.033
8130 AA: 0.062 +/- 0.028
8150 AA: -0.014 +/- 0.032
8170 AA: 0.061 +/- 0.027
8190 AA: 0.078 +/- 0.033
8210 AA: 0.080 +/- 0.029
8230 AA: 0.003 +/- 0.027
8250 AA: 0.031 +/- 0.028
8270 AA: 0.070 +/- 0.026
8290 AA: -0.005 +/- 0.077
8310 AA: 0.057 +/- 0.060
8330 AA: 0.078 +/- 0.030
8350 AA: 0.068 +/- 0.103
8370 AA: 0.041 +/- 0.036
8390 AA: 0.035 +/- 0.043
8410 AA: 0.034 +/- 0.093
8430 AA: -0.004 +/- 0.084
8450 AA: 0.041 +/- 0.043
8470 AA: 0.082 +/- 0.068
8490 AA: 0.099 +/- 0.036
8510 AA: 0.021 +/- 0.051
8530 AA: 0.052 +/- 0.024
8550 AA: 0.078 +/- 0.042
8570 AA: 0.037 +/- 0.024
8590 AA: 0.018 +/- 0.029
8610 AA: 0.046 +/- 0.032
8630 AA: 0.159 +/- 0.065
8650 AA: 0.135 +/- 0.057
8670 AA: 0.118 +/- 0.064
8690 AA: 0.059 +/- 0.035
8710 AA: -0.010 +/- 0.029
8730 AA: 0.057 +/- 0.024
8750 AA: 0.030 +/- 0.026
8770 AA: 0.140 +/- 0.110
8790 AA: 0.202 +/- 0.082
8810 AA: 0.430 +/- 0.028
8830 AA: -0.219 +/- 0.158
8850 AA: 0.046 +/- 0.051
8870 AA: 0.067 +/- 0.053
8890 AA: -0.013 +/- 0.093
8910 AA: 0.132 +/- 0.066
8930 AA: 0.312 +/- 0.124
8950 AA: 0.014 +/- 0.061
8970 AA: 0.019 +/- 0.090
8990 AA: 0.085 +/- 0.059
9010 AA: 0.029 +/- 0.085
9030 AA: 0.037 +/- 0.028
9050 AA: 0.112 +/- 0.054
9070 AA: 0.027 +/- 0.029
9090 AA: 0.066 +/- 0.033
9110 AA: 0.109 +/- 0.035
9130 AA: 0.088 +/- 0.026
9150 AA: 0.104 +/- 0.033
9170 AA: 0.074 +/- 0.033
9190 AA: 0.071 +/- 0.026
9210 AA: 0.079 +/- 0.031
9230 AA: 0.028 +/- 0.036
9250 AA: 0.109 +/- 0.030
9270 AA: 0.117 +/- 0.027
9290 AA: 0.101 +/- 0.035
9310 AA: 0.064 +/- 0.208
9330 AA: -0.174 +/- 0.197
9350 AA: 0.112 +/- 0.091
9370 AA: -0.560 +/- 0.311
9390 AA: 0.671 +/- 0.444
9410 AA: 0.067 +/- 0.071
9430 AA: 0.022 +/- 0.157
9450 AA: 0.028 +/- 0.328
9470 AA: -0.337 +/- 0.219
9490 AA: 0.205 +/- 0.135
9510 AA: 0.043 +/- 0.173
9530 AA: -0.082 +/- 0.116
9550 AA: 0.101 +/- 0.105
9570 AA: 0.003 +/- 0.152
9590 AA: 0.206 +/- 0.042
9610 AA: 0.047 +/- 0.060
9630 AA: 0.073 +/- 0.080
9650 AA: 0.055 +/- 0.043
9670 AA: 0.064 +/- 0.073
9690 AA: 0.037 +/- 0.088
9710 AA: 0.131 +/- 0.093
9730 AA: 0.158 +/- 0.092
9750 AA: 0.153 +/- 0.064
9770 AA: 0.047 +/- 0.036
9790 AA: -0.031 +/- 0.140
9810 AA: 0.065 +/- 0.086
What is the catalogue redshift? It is 1.36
